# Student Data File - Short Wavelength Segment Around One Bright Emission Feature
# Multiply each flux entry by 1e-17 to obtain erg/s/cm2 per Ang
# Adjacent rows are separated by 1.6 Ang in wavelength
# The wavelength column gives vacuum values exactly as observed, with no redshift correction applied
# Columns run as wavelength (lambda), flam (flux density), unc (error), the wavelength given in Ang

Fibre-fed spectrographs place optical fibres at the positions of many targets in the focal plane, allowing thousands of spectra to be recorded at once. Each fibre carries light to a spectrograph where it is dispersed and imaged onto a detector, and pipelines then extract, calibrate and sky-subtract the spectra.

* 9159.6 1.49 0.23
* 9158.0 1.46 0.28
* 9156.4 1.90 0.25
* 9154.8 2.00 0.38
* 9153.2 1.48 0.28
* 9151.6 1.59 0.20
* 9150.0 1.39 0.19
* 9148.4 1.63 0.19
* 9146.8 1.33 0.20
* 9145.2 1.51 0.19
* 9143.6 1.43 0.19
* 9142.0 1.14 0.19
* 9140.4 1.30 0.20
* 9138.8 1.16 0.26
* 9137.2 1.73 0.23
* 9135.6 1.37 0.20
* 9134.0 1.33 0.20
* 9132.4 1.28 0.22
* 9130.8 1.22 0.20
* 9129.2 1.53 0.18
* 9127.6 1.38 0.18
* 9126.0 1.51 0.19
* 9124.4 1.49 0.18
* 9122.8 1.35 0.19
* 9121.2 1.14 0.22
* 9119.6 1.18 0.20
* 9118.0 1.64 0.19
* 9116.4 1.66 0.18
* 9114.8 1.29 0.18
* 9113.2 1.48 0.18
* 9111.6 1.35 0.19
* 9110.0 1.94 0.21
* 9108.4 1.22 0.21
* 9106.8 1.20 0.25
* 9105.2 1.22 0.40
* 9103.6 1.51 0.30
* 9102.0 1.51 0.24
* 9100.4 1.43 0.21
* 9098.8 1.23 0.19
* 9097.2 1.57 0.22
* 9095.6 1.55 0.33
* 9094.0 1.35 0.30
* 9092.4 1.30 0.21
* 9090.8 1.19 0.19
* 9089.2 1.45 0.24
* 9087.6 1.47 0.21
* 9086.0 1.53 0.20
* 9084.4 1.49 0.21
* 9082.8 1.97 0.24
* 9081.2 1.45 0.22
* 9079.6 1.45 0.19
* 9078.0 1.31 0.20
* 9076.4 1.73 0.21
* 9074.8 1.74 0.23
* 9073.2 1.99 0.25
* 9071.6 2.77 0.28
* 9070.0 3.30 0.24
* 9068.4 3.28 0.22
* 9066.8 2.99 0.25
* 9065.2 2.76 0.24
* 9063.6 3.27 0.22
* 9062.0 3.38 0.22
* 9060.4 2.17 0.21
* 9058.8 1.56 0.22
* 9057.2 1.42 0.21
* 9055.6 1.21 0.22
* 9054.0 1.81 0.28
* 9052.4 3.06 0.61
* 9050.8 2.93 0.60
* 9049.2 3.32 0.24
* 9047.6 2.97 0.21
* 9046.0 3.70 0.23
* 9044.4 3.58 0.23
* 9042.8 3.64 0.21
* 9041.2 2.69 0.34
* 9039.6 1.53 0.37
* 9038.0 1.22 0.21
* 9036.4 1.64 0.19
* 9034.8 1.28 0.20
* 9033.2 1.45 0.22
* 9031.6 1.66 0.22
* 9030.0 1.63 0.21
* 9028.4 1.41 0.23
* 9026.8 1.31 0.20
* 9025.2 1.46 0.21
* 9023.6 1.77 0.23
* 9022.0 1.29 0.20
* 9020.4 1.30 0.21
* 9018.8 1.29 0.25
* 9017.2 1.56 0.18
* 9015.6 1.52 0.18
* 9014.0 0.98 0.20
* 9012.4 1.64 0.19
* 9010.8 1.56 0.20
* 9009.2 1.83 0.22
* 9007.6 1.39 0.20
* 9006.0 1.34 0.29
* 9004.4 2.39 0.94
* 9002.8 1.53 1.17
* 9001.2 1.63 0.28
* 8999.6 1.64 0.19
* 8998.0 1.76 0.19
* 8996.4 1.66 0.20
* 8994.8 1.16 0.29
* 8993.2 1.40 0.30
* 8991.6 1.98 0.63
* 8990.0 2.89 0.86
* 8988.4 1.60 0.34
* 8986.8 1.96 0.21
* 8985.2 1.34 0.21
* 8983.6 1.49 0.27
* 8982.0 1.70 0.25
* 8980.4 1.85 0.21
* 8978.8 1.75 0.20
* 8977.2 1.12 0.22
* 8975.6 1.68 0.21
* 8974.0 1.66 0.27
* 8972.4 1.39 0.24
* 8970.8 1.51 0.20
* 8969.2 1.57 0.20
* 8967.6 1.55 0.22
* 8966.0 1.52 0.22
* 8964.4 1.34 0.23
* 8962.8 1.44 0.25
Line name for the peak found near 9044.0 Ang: [S II]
